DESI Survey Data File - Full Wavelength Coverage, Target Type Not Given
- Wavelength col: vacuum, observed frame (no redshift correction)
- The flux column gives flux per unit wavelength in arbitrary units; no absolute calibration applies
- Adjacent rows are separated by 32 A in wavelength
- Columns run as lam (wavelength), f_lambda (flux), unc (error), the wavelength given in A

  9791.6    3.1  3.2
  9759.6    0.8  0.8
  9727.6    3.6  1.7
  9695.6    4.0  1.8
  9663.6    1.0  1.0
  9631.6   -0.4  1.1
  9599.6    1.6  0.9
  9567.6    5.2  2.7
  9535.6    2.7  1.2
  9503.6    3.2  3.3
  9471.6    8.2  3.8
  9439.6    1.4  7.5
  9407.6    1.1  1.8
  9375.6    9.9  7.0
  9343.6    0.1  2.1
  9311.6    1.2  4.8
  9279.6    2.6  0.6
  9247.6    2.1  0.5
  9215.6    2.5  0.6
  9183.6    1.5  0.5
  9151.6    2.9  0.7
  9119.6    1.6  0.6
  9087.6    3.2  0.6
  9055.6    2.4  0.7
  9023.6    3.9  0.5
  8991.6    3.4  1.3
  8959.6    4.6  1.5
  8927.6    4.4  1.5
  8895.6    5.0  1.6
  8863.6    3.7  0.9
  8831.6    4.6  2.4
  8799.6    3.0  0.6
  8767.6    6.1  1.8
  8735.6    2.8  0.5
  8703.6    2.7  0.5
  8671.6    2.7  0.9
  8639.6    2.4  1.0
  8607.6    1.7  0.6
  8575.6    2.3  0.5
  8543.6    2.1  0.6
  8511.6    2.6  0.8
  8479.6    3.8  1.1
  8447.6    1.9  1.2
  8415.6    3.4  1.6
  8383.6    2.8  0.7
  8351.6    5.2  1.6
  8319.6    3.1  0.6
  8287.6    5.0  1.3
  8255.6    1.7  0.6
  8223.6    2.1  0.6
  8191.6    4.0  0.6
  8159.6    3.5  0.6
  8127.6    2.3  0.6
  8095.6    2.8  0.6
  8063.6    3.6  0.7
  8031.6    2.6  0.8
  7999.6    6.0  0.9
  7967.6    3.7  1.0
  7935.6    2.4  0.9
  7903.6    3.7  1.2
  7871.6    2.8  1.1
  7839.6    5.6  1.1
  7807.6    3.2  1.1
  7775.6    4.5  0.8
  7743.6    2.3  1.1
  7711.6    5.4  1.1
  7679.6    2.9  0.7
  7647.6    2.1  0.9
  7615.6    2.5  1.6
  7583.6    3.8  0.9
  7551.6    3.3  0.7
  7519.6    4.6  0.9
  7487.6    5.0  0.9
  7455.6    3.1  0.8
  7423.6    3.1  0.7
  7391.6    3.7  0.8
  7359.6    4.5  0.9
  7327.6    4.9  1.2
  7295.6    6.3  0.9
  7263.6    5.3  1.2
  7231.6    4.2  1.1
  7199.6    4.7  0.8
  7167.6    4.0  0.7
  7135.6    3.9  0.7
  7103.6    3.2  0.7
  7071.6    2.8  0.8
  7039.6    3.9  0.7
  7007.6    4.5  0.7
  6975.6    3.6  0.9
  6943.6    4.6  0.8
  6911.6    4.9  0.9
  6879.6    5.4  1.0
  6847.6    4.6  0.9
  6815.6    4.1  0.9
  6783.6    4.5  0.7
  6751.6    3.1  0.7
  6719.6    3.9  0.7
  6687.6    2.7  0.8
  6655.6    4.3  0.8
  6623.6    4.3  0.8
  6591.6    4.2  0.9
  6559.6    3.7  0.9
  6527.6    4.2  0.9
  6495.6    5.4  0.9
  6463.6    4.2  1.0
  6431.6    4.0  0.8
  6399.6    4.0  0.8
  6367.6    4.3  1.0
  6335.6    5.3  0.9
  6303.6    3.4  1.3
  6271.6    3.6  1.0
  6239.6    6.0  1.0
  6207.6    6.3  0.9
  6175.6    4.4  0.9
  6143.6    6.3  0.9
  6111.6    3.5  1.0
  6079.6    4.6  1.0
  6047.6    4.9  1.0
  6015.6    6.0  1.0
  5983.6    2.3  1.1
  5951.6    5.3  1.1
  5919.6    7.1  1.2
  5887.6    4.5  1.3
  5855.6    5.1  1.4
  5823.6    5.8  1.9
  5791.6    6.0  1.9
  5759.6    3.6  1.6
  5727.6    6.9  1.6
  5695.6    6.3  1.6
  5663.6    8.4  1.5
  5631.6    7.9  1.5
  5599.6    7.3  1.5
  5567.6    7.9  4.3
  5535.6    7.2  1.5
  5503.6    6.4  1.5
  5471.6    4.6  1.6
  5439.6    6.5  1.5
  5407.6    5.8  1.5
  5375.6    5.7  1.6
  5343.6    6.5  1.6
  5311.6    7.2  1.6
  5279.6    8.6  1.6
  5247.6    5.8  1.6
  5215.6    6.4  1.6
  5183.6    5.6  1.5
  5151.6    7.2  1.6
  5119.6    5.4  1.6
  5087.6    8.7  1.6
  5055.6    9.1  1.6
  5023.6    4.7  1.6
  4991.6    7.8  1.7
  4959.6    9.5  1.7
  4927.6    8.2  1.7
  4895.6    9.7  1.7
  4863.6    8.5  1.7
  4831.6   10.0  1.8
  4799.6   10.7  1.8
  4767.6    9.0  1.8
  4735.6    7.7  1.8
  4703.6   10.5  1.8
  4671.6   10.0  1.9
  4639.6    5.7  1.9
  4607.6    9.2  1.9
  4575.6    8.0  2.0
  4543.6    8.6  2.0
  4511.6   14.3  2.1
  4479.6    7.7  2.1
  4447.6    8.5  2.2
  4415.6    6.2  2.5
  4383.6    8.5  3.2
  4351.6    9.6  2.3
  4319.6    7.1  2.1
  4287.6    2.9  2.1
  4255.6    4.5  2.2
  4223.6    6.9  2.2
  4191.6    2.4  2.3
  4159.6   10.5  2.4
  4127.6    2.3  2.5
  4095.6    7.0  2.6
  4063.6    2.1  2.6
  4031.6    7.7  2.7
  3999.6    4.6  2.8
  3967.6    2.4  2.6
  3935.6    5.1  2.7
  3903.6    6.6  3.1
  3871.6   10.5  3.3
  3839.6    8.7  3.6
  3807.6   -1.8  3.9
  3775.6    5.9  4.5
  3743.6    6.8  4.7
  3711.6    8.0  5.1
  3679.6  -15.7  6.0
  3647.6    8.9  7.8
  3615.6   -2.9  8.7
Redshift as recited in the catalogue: 0.113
